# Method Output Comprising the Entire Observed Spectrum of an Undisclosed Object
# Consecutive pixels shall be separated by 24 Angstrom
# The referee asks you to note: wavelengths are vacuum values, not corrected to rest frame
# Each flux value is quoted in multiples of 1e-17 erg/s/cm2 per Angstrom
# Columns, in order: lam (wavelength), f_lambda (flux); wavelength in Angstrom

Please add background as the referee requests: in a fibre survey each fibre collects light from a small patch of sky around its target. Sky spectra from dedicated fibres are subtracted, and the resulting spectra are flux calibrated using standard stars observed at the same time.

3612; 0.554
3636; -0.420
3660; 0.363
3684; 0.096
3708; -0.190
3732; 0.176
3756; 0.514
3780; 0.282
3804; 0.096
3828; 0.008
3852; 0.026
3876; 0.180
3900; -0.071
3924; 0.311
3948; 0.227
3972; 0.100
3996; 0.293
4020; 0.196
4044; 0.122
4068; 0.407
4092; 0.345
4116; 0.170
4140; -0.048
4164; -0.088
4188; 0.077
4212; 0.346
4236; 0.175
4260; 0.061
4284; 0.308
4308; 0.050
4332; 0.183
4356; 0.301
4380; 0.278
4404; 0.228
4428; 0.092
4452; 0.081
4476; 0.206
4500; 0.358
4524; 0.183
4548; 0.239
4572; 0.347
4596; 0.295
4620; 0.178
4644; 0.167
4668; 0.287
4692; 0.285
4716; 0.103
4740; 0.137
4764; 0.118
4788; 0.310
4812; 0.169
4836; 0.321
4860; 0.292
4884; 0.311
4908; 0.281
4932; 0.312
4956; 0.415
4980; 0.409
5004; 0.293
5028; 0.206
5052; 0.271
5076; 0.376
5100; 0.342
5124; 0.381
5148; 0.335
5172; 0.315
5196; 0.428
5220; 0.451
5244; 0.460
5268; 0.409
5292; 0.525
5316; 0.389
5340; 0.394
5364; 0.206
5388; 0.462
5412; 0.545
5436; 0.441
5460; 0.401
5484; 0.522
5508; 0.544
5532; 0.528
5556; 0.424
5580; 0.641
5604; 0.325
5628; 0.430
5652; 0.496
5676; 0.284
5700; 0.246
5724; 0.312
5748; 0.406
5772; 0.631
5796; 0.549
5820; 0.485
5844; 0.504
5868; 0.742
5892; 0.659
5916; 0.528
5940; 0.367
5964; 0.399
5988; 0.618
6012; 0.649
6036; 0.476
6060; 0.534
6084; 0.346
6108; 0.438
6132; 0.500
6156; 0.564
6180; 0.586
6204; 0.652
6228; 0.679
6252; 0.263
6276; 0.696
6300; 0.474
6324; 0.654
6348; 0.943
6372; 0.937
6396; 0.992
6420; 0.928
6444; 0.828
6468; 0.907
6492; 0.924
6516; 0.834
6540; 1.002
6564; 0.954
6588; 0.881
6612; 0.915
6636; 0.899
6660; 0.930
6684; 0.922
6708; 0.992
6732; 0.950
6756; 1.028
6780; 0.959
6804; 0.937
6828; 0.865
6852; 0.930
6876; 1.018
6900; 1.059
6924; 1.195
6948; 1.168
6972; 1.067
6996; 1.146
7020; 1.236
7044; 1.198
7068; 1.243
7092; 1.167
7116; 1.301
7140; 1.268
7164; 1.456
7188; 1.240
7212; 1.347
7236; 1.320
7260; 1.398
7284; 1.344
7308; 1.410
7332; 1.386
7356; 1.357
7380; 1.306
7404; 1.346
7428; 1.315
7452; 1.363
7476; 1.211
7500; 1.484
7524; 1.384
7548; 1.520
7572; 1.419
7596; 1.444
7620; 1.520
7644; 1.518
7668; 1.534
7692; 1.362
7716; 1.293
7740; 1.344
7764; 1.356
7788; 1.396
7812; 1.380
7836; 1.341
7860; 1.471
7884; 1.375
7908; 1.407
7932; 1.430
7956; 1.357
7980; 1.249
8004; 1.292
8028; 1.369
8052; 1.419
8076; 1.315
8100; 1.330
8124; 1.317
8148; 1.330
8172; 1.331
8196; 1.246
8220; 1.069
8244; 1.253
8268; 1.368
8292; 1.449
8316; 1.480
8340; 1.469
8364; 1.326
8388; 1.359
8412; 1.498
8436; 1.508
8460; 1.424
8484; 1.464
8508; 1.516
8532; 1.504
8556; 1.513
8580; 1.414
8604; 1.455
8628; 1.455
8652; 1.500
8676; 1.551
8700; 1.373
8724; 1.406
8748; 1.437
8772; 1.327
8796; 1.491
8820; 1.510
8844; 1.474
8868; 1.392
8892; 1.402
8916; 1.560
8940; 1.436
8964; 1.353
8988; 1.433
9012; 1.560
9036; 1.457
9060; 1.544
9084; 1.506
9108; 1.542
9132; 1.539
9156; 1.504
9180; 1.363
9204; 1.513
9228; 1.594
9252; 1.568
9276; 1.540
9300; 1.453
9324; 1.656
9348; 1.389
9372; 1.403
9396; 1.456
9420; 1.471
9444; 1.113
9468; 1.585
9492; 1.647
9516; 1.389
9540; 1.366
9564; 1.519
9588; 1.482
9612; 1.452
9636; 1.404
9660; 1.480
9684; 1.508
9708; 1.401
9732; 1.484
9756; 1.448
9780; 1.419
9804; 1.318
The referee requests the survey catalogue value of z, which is 0.59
